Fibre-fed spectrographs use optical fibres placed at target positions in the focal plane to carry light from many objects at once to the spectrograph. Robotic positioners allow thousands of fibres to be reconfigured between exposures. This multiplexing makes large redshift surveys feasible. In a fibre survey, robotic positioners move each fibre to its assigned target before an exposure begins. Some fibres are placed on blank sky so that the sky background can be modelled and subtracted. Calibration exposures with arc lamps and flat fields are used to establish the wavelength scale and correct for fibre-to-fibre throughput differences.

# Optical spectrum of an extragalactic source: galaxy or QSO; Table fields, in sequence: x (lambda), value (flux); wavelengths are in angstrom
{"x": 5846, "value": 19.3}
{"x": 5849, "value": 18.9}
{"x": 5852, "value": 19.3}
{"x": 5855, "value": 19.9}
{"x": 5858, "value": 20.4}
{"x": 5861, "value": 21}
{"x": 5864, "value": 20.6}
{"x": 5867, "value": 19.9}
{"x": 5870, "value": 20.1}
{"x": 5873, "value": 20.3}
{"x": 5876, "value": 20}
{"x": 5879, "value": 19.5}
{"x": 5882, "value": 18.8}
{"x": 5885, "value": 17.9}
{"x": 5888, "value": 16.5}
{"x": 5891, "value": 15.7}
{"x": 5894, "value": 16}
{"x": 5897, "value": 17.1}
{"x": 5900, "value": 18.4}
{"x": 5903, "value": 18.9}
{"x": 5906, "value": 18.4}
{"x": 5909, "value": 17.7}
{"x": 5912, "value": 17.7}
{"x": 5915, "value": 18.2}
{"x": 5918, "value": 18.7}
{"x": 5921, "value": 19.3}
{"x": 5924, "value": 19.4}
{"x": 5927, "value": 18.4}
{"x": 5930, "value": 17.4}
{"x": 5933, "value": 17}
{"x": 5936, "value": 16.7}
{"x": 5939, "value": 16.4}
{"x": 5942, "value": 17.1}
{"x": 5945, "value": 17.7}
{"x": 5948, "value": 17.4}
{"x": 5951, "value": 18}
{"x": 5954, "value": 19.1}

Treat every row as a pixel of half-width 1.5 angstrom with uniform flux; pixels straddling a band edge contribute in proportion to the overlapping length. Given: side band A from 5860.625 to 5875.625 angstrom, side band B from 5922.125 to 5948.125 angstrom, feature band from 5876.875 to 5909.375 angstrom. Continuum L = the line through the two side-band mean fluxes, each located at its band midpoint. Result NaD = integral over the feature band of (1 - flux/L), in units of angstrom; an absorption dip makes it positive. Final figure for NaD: 2.53 angstrom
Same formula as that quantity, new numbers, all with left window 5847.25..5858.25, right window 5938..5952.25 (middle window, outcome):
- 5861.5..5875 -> -0.8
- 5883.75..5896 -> 1.4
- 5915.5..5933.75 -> -0.6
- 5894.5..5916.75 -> 0.4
